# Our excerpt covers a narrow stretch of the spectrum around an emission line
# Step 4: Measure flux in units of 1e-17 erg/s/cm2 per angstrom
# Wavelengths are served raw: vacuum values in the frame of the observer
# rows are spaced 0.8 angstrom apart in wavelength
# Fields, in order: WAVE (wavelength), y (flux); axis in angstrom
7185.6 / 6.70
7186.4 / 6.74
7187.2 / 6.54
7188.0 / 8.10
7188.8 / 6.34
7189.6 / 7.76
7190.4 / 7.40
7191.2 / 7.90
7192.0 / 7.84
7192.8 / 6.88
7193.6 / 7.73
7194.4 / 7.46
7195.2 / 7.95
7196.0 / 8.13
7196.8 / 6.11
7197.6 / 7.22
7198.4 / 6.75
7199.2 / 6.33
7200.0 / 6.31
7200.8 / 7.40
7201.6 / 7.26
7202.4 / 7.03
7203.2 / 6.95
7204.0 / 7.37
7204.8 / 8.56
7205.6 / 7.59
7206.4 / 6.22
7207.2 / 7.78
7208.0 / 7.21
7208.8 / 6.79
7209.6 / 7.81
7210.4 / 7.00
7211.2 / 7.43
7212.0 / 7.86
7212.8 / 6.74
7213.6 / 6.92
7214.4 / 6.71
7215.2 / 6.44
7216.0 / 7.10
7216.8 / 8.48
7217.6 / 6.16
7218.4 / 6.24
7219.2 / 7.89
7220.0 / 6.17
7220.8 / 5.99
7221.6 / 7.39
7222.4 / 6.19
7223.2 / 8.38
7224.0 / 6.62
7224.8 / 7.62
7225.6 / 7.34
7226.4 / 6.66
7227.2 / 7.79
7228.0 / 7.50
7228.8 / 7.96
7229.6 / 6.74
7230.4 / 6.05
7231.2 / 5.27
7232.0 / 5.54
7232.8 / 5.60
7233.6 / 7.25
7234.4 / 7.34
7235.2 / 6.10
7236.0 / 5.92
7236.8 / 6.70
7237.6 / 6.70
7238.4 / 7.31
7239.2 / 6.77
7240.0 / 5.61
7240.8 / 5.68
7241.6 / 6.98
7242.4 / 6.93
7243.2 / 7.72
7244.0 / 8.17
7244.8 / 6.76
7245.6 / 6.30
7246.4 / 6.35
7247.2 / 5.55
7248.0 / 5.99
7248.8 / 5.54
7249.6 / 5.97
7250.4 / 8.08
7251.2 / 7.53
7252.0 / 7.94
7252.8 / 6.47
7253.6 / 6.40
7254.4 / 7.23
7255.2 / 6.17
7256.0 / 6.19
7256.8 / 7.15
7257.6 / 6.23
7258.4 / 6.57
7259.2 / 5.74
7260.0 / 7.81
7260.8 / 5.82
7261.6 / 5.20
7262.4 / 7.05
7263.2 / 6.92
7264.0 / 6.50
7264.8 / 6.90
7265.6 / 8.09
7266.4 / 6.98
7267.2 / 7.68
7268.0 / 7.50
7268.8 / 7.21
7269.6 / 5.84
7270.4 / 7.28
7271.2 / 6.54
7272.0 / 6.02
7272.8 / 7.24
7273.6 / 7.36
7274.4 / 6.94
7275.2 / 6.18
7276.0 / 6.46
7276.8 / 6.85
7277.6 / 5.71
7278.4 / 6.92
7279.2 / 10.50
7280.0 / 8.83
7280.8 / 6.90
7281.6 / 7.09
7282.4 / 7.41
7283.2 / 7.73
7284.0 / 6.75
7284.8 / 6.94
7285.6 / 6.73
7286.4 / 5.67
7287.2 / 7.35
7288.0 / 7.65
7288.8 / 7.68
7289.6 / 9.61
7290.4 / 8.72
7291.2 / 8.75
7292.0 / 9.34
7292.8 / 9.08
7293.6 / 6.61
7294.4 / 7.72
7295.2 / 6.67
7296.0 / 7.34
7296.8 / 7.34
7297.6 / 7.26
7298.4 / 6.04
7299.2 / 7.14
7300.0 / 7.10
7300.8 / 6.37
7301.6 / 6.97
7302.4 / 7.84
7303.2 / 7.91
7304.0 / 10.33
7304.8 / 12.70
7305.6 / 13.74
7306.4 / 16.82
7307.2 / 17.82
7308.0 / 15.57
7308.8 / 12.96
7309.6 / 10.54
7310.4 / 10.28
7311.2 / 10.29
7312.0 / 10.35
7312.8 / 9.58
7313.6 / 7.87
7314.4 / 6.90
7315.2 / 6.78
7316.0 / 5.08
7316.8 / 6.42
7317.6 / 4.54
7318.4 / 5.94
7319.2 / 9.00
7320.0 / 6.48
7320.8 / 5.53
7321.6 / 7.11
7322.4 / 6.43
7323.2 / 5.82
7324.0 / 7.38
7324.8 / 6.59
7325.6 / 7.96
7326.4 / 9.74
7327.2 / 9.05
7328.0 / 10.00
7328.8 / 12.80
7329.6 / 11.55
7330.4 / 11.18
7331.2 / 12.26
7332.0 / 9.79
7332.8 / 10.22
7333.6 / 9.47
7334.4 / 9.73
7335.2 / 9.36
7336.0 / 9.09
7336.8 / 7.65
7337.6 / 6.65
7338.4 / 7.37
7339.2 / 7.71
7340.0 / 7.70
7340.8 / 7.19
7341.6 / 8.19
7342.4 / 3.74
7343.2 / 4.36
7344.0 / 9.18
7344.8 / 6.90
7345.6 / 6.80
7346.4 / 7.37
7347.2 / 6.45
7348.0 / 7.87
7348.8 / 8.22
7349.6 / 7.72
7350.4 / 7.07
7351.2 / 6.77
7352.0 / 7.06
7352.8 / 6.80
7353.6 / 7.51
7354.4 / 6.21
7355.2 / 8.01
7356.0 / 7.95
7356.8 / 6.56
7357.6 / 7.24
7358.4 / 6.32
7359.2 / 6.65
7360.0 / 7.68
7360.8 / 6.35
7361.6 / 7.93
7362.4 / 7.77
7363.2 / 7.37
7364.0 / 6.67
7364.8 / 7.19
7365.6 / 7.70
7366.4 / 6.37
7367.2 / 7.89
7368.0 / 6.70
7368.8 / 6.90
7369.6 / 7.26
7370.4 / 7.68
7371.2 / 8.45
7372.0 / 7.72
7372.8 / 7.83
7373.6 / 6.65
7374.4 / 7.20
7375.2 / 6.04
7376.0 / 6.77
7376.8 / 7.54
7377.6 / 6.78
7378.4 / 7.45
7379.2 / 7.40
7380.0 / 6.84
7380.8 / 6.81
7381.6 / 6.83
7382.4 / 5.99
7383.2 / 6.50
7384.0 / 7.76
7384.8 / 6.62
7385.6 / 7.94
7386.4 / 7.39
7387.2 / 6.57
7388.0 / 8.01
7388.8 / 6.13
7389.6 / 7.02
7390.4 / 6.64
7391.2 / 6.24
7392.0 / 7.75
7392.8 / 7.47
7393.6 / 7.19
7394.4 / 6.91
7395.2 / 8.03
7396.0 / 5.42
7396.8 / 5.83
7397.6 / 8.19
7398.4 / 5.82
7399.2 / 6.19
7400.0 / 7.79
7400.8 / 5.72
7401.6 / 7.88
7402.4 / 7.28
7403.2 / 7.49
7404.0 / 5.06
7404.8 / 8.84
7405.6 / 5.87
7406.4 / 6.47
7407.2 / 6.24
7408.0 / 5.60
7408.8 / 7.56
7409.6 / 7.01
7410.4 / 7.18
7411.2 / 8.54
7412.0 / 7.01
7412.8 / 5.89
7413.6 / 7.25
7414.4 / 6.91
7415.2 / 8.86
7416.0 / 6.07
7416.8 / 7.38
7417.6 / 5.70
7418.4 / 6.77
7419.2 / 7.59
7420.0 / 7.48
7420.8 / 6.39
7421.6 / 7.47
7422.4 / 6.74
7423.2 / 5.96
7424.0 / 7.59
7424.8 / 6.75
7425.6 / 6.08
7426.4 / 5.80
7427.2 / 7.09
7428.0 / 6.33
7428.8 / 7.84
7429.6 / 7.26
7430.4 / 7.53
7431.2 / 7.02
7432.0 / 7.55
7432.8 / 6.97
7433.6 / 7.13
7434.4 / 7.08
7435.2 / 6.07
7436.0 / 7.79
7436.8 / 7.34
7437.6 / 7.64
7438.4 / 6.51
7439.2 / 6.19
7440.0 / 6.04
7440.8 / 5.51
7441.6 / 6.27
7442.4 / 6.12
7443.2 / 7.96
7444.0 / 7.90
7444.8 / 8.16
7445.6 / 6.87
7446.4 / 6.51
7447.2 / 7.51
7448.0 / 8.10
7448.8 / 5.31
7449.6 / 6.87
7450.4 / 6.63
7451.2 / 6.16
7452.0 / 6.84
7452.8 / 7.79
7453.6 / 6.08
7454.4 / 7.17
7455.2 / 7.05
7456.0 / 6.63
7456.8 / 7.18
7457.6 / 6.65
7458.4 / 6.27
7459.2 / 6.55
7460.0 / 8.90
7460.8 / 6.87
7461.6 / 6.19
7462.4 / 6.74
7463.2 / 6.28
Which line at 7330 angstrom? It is [N II] 6583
